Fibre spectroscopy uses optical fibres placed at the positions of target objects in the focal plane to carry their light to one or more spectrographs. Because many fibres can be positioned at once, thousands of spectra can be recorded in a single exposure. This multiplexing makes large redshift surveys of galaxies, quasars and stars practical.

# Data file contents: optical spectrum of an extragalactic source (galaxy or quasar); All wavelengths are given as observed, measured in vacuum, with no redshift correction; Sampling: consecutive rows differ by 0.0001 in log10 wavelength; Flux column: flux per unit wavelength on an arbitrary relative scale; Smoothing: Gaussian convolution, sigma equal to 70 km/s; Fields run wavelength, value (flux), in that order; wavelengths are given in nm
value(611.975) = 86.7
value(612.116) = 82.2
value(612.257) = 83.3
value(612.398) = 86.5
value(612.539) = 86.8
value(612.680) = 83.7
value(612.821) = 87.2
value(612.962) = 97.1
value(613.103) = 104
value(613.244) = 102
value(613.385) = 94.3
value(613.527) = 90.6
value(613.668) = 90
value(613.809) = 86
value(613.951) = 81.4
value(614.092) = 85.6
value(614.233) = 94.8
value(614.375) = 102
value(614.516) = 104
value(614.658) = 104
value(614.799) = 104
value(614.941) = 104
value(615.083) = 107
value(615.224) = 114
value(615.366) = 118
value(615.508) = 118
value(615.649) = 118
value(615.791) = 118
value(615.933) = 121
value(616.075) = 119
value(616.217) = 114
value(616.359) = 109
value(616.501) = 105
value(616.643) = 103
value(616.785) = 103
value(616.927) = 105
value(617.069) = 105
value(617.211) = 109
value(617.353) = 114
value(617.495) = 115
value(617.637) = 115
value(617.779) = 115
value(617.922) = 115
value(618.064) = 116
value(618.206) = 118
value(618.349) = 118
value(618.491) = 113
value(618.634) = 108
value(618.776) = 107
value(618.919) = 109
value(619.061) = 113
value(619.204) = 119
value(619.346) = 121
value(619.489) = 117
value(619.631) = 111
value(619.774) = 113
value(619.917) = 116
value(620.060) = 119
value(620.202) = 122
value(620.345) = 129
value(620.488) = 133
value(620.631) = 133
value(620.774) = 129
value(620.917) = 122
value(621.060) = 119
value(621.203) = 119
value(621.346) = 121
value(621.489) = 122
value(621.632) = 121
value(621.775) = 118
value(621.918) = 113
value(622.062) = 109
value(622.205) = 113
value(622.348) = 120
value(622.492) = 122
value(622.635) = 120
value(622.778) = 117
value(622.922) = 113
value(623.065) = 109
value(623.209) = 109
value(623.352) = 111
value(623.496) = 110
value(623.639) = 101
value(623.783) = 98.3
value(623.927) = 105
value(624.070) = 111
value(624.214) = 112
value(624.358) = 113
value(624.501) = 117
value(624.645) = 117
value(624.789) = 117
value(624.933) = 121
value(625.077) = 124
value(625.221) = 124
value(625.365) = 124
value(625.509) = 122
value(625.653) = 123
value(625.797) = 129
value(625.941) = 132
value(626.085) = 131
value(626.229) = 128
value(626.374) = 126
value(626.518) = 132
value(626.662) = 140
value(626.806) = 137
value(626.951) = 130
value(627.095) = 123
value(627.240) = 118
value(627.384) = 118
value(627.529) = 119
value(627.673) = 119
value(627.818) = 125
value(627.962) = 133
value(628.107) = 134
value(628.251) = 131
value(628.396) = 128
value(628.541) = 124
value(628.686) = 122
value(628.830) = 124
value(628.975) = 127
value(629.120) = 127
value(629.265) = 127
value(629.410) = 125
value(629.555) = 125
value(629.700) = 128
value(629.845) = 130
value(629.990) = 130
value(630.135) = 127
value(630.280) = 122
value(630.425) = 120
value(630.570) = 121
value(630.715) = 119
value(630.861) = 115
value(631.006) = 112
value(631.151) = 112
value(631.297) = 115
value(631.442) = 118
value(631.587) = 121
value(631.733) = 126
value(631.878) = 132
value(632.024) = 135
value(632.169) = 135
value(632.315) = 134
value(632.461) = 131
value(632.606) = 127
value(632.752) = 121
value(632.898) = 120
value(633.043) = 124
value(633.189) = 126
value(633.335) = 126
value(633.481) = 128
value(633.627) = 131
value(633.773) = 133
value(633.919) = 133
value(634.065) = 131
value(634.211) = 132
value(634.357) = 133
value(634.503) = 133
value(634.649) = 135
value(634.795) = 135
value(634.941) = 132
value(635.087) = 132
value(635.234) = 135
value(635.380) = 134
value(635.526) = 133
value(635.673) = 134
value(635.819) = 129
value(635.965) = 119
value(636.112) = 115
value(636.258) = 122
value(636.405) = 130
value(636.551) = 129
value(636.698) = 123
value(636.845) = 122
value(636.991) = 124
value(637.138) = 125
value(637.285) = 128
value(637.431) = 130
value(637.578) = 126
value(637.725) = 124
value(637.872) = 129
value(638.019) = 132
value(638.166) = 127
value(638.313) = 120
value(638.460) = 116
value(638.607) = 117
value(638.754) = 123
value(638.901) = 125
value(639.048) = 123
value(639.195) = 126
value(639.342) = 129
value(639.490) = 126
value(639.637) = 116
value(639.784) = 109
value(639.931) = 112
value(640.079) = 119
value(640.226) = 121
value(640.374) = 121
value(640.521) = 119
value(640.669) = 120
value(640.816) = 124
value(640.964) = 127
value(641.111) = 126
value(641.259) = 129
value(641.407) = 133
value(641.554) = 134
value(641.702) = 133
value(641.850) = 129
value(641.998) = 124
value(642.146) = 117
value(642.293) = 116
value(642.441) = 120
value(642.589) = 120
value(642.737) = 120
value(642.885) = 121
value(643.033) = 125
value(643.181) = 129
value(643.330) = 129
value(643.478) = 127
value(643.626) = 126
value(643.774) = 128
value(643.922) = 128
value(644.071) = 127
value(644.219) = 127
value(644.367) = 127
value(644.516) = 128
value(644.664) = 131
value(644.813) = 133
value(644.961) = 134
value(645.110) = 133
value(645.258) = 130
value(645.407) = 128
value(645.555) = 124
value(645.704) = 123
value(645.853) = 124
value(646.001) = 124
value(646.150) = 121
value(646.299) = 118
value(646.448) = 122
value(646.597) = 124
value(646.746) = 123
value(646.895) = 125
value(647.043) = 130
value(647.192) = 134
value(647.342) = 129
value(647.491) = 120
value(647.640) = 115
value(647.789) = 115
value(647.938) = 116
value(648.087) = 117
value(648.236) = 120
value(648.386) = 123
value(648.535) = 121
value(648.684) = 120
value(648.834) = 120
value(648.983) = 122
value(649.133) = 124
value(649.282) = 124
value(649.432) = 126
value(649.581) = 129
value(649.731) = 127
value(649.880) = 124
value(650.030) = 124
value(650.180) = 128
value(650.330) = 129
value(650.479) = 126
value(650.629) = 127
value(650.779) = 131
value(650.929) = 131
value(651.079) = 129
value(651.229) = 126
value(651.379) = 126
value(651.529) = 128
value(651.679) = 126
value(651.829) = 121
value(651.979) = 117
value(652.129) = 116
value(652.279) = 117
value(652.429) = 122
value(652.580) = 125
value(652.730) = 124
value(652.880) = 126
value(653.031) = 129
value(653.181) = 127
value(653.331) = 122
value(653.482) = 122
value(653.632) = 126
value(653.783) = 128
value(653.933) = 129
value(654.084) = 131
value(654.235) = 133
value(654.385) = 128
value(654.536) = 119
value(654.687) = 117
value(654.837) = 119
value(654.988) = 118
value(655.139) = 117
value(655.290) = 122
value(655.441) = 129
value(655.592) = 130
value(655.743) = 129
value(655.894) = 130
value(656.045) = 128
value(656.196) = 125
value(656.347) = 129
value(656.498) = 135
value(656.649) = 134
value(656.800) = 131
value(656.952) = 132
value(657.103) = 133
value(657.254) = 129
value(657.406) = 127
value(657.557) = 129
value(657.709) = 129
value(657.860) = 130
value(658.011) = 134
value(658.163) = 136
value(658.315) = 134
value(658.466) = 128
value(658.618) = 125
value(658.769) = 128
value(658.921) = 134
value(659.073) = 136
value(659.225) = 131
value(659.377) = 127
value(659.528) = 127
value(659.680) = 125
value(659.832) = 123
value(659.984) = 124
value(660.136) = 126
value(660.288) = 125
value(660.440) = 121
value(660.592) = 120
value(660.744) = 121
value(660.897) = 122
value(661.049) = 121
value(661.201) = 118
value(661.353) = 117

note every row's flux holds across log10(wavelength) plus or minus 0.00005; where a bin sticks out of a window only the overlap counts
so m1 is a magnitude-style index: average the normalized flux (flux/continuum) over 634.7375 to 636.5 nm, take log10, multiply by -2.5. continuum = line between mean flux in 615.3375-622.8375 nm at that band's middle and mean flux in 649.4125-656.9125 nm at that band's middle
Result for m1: -0.07 mag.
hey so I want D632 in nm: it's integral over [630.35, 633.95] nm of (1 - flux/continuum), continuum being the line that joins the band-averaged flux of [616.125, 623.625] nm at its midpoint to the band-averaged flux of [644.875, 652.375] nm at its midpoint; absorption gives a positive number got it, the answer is -0.16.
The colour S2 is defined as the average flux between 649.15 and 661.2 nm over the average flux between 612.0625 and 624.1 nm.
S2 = 1.15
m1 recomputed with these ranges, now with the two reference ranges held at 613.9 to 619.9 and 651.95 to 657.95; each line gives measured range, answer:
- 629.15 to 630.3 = -0.102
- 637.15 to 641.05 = -0.029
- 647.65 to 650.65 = 0.008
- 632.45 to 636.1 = -0.106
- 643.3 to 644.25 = -0.052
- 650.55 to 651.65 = -0.030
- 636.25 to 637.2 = -0.059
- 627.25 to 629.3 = -0.093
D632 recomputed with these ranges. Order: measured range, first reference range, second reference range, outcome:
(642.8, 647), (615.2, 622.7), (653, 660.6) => -0.083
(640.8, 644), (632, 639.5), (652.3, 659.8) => 0.049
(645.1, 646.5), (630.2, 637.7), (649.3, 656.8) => 0.019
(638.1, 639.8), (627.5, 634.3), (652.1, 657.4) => 0.055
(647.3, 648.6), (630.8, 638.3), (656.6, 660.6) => 0.090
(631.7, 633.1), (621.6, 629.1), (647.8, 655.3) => -0.083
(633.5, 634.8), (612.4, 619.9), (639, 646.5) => -0.150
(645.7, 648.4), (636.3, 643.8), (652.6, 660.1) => 0.073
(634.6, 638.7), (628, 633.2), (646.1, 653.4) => -0.079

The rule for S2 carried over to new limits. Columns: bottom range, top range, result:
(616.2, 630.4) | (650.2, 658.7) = 1.06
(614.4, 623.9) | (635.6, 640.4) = 1.08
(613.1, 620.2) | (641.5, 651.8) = 1.15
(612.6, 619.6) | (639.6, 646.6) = 1.17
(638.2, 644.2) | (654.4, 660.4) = 1.04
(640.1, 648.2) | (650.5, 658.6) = 1.01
